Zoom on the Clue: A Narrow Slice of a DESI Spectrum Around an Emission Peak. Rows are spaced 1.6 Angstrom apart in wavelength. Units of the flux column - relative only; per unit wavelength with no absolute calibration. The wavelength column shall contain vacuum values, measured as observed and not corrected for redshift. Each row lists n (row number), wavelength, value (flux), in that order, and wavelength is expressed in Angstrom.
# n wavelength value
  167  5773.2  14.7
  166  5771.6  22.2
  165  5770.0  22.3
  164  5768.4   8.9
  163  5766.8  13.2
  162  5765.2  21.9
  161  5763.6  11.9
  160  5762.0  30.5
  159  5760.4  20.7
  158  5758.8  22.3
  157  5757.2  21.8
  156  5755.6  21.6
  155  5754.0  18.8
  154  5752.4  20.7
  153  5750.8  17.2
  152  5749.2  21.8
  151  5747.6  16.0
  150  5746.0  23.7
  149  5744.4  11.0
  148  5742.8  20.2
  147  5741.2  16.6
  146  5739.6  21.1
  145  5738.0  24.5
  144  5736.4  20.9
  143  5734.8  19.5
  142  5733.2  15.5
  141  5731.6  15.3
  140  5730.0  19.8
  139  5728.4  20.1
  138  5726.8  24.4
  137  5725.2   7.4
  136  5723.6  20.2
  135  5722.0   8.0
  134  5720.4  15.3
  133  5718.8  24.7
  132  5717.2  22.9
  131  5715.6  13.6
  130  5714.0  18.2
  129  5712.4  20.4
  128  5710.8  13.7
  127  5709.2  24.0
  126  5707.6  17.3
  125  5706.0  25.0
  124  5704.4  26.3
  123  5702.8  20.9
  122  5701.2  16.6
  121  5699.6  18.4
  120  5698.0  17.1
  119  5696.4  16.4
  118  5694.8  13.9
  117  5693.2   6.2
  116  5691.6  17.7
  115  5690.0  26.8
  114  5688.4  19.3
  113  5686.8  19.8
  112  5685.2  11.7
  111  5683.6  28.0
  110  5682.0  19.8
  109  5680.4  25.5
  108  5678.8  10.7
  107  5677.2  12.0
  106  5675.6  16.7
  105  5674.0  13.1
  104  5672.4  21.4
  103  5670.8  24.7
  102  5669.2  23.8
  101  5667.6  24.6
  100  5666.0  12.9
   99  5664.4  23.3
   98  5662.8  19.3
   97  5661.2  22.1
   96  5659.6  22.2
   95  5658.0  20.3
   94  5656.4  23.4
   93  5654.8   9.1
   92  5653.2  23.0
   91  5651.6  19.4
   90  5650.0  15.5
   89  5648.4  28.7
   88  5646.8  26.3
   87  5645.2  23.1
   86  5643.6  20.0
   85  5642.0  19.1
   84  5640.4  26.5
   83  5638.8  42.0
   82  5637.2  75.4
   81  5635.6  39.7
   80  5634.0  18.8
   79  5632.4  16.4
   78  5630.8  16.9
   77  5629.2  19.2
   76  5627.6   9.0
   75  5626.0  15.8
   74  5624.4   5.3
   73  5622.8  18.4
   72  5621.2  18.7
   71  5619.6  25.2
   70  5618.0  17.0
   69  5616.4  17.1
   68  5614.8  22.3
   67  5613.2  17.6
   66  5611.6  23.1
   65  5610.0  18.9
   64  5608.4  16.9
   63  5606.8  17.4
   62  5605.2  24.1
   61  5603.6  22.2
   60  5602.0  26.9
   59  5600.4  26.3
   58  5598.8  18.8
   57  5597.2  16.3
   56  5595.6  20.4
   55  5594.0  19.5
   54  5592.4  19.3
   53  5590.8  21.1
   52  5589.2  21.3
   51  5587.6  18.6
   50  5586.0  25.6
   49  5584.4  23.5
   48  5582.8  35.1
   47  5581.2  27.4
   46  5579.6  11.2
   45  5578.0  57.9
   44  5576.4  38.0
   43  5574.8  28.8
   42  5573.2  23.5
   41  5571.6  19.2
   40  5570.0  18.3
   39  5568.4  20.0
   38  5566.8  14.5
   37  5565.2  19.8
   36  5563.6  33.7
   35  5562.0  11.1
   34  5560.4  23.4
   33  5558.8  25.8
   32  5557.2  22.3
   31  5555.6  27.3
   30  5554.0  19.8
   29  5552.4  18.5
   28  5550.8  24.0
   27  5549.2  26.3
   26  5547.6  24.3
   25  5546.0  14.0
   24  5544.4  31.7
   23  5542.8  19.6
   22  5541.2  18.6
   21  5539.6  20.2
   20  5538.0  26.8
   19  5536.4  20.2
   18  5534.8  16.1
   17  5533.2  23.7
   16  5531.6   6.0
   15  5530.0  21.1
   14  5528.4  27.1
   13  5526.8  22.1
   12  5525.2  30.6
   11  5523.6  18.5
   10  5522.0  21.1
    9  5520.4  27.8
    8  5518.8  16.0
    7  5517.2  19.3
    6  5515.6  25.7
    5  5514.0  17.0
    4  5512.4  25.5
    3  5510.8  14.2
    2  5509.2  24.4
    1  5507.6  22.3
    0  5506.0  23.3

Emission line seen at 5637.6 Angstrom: [O III] 5007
